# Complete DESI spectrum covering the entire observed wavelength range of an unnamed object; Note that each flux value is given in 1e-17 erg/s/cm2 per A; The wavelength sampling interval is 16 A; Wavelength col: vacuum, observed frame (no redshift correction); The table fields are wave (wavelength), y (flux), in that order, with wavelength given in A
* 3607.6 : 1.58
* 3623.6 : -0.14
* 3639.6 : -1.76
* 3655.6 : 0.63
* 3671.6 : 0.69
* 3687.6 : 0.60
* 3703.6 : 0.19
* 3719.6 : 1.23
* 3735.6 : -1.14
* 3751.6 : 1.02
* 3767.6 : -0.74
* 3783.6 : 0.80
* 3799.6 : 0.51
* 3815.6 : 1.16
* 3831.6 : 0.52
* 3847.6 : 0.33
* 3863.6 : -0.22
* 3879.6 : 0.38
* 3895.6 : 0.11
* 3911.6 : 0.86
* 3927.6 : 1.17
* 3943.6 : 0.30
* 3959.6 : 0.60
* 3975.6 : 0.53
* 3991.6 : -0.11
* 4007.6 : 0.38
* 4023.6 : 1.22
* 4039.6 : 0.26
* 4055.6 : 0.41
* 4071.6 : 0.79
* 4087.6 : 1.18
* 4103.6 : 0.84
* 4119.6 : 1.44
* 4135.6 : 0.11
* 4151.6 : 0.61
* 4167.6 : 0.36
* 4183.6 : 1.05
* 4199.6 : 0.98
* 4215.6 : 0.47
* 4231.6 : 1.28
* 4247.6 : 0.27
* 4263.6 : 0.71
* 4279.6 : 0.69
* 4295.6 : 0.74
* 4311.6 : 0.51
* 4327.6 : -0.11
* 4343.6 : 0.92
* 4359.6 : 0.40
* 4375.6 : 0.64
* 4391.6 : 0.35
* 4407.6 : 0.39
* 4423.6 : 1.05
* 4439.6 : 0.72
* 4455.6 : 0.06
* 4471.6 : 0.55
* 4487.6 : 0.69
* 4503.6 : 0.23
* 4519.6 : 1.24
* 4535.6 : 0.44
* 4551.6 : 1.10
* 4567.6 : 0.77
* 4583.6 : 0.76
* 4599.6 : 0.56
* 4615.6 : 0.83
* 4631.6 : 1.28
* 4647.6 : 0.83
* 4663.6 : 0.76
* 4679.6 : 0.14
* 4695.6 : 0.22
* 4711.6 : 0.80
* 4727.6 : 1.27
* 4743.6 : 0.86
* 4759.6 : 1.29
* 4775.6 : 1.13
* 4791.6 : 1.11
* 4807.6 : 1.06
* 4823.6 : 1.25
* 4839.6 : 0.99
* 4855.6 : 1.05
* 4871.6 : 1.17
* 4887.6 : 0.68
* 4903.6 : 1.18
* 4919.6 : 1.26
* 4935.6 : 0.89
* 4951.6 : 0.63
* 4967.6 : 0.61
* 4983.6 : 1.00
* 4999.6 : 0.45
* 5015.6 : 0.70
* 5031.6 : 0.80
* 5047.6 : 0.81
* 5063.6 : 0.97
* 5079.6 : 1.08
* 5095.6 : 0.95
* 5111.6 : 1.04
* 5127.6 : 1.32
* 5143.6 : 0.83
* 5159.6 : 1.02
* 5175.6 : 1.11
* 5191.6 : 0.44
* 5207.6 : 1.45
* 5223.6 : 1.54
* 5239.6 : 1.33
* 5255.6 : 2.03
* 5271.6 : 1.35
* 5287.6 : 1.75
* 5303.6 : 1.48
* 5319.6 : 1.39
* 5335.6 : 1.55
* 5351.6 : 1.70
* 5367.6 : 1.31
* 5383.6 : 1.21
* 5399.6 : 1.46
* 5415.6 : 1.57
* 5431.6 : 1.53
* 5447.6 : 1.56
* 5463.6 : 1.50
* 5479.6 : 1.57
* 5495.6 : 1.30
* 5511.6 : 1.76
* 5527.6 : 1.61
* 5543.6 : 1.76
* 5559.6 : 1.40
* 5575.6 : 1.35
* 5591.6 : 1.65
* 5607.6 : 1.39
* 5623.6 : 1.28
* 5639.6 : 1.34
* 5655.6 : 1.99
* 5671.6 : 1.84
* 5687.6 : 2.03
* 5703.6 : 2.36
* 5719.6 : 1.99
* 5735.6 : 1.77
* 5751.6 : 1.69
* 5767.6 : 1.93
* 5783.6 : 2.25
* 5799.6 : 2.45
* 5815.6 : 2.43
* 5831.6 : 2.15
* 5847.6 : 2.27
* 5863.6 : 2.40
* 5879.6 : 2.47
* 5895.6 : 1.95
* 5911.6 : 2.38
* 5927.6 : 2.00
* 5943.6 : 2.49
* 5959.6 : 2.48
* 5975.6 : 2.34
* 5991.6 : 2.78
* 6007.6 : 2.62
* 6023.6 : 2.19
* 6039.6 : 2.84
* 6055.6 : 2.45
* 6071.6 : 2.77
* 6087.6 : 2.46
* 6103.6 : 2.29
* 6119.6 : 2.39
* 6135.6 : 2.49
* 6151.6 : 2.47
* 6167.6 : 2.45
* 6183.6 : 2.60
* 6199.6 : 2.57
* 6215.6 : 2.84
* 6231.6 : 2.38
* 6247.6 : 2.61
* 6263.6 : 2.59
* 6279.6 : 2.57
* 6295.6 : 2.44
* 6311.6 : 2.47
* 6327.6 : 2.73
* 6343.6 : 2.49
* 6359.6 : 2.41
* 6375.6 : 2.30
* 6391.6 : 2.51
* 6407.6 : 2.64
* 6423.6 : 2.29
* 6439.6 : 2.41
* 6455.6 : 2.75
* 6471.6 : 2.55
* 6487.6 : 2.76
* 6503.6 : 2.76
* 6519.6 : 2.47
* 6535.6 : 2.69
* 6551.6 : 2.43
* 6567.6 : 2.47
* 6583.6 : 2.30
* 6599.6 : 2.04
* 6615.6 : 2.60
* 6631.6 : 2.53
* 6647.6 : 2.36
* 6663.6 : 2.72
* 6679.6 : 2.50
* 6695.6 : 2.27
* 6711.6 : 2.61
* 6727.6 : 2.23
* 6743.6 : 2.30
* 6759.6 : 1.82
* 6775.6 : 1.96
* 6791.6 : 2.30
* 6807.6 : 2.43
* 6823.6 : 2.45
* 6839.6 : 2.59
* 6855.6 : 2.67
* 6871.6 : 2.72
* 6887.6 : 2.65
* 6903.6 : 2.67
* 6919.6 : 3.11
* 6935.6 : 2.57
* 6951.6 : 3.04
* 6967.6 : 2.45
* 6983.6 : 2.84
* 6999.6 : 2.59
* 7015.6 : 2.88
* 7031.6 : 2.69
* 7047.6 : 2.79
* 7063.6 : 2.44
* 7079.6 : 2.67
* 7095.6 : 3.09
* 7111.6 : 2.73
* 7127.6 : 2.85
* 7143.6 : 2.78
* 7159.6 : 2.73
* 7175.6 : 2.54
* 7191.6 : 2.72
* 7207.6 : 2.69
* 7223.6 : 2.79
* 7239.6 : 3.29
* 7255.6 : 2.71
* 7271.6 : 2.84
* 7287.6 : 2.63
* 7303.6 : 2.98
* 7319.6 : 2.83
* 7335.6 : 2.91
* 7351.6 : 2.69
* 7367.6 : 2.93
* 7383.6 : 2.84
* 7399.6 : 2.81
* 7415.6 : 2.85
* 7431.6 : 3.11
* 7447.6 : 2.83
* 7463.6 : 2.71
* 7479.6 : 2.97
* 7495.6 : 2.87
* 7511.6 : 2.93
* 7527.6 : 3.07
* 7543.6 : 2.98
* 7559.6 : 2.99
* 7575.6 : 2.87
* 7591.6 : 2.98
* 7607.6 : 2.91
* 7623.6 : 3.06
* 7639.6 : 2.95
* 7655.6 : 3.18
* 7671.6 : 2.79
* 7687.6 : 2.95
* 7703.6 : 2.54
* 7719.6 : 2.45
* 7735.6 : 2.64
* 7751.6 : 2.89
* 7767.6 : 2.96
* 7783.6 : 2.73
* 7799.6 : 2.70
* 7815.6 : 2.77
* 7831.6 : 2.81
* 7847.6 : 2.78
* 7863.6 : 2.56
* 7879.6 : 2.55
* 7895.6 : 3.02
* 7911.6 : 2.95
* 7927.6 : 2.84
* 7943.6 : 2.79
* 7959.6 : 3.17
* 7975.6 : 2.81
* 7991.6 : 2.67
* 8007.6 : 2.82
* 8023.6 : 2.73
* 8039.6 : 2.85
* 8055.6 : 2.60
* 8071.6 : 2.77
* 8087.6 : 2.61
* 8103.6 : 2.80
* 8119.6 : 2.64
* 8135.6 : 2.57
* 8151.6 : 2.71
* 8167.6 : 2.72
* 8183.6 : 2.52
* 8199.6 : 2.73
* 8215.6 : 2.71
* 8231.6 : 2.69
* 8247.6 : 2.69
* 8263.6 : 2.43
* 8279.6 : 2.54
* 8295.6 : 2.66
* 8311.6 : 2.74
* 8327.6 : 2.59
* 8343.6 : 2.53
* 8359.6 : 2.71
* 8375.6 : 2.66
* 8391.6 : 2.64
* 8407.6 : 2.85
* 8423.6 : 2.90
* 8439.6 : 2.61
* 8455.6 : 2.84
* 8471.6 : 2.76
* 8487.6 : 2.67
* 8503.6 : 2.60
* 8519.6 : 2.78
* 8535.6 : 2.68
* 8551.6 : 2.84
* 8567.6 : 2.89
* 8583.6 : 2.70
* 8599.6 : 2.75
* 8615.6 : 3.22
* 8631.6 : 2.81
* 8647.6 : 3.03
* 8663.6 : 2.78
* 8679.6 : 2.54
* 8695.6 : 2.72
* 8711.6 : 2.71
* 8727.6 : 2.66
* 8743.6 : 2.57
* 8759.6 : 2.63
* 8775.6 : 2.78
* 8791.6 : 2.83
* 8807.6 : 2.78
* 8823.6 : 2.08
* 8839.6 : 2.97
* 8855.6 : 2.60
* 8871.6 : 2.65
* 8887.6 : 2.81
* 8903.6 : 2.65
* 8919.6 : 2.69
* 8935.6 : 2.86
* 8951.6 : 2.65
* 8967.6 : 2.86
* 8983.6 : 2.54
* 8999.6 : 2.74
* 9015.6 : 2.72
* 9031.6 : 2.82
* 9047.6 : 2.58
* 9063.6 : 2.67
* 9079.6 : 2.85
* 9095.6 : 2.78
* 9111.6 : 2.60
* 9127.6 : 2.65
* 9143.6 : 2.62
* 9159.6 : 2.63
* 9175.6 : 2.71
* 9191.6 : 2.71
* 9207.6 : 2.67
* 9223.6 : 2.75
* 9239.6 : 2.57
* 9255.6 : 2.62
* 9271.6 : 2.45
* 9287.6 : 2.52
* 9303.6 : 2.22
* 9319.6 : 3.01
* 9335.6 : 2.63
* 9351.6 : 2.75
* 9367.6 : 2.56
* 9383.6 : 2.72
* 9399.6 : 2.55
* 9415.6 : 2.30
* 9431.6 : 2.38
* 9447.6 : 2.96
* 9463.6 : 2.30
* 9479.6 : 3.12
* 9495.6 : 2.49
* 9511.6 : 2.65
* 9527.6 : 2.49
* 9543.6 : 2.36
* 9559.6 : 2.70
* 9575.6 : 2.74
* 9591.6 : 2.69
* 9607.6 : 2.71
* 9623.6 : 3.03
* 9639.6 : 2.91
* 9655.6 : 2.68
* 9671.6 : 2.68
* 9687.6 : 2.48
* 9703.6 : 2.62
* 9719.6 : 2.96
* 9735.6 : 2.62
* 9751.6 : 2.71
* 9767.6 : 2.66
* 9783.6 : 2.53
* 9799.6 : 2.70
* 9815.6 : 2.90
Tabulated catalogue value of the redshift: 0.308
